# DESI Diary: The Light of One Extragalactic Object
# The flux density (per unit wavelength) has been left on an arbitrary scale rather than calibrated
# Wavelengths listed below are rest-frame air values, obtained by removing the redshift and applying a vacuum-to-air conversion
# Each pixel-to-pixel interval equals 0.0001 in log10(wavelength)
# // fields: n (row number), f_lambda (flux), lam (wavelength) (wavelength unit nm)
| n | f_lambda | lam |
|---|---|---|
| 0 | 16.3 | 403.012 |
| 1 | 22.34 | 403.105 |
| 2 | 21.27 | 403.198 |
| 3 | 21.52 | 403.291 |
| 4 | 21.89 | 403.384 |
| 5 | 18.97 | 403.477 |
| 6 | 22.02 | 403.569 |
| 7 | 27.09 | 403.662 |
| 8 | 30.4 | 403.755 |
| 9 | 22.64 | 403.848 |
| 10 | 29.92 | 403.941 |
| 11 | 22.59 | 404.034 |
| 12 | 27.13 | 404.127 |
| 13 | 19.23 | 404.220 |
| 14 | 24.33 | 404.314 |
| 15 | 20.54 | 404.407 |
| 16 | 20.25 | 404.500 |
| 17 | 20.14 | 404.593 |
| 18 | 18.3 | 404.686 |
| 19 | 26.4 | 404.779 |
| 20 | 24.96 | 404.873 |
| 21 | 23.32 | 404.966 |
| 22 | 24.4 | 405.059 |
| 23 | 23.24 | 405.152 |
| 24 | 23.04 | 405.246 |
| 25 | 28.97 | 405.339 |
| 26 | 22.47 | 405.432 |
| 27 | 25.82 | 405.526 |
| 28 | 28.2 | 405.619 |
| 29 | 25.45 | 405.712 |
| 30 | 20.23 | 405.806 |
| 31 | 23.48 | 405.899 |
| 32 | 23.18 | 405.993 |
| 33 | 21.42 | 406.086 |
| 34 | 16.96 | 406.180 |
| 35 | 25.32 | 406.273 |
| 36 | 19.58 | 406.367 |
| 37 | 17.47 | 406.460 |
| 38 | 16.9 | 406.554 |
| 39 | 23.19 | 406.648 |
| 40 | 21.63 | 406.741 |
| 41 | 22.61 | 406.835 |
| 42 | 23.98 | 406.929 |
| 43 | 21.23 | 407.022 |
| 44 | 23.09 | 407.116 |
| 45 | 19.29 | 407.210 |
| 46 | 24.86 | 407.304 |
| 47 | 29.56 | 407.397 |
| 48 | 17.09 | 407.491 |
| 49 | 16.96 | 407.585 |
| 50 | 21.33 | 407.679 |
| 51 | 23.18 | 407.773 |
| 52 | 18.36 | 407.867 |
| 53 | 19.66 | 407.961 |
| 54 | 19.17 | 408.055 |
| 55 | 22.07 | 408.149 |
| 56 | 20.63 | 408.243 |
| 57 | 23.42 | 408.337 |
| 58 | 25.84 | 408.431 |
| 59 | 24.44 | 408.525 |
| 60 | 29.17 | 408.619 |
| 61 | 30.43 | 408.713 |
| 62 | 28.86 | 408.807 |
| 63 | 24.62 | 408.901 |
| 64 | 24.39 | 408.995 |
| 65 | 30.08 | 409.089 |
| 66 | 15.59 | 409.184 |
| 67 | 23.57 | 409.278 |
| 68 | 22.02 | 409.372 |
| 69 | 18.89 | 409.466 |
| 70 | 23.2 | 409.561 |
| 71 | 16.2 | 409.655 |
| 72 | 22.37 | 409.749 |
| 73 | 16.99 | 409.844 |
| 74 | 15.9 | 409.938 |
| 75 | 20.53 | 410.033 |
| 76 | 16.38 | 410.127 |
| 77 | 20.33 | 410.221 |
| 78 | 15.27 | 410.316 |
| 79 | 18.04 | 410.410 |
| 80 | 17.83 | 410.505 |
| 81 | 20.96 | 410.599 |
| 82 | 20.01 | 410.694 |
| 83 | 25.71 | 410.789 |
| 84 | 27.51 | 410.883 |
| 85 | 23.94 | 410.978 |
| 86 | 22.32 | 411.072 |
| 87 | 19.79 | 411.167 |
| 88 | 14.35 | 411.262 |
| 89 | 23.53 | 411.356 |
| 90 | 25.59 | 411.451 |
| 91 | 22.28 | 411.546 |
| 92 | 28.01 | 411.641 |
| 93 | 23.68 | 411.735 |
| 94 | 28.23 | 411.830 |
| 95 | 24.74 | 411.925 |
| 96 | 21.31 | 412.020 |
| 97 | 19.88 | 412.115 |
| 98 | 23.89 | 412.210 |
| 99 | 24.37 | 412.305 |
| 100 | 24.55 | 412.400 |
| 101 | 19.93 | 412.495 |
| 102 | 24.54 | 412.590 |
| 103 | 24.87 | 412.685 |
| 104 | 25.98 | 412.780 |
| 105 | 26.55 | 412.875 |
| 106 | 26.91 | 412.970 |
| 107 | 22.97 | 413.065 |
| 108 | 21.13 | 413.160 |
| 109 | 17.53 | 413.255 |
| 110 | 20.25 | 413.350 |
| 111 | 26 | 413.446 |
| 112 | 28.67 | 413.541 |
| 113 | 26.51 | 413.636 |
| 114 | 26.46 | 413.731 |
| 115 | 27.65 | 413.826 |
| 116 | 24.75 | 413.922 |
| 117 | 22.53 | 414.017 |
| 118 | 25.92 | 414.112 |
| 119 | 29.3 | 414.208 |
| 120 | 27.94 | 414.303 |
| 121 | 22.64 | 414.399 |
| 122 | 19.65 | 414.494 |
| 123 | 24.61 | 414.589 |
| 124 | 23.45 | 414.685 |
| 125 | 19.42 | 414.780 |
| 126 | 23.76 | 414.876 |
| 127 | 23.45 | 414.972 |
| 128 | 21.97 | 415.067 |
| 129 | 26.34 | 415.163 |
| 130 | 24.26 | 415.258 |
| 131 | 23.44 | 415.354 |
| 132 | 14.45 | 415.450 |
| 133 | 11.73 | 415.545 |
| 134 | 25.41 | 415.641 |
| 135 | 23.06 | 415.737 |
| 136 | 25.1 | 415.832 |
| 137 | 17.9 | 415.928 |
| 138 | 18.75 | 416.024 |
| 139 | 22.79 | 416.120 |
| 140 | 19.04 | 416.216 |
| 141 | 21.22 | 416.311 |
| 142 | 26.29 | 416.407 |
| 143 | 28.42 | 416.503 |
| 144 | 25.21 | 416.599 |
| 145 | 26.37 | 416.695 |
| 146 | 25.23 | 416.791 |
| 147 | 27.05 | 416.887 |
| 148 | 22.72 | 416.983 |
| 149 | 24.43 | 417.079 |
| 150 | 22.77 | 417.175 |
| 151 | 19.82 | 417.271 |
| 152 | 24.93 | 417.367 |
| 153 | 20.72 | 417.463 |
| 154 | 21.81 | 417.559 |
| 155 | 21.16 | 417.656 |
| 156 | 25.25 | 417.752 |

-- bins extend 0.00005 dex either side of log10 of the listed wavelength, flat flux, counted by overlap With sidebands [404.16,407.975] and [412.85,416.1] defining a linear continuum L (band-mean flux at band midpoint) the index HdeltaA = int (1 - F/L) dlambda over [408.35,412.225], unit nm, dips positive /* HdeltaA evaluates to 0.06 nm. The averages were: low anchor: 22.2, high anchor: 23.2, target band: 22.4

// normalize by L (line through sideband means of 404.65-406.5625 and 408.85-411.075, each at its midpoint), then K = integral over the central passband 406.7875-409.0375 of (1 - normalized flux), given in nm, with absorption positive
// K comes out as -0.13 nm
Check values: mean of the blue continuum 23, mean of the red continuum 20.9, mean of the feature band 23.1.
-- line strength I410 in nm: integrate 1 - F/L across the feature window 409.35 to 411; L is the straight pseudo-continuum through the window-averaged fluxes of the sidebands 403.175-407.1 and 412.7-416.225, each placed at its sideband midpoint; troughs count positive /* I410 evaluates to 0.22 nm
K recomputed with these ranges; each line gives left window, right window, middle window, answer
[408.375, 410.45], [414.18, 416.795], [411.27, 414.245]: -0.249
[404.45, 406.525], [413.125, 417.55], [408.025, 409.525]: -0.068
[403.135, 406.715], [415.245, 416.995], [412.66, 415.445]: -0.192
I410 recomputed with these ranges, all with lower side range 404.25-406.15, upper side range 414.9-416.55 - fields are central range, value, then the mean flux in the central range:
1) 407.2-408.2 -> 0.08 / 21.1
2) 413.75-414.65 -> -0.11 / 25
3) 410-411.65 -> 0.11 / 21.1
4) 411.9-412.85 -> -0.04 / 23.4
